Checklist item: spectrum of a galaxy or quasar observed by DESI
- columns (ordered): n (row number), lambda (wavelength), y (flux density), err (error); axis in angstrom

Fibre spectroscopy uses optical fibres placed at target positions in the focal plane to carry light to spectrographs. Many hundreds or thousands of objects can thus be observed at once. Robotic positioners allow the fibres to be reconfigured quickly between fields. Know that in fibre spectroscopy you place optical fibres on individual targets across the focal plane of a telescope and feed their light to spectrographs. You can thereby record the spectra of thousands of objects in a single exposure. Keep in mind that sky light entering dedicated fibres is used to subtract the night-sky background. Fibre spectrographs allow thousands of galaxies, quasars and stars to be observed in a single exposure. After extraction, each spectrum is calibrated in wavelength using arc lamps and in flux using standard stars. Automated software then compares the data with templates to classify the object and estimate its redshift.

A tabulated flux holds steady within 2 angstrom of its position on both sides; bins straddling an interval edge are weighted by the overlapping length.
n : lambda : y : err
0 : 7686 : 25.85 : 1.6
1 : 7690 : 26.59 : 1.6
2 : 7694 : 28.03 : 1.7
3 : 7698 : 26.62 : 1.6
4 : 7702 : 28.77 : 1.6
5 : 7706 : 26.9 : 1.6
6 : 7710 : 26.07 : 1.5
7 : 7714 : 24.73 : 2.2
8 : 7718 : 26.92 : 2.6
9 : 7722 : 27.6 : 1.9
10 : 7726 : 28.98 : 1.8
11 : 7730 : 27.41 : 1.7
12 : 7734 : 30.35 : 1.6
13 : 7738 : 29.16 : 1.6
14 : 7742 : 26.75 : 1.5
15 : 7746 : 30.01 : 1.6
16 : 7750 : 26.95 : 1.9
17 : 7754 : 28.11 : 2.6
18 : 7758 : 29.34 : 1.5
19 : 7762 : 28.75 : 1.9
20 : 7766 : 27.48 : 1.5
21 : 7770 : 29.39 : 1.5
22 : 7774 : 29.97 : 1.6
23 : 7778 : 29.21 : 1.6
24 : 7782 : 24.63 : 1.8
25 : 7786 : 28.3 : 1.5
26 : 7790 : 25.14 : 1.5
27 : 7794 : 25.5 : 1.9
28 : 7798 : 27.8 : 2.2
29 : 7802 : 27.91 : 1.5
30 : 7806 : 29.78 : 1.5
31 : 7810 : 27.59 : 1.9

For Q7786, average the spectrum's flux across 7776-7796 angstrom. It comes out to 26.6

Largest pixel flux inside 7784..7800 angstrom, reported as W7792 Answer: 28.3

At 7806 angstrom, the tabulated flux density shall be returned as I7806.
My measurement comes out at 29.78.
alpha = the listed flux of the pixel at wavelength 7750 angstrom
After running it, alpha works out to 26.95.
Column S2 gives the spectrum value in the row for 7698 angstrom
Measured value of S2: 26.62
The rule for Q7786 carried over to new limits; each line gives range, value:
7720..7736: 28.6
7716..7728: 27.8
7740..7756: 28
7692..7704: 27.8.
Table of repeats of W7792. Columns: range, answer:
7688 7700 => 28.03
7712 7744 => 30.35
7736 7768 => 30.01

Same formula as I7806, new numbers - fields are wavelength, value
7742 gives 26.75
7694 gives 28.03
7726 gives 28.98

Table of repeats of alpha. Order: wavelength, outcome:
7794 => 25.5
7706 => 26.9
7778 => 29.21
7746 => 30.01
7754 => 28.11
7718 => 26.92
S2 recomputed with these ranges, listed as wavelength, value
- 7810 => 27.59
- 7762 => 28.75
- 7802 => 27.91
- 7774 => 29.97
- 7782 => 24.63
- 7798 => 27.8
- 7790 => 25.14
